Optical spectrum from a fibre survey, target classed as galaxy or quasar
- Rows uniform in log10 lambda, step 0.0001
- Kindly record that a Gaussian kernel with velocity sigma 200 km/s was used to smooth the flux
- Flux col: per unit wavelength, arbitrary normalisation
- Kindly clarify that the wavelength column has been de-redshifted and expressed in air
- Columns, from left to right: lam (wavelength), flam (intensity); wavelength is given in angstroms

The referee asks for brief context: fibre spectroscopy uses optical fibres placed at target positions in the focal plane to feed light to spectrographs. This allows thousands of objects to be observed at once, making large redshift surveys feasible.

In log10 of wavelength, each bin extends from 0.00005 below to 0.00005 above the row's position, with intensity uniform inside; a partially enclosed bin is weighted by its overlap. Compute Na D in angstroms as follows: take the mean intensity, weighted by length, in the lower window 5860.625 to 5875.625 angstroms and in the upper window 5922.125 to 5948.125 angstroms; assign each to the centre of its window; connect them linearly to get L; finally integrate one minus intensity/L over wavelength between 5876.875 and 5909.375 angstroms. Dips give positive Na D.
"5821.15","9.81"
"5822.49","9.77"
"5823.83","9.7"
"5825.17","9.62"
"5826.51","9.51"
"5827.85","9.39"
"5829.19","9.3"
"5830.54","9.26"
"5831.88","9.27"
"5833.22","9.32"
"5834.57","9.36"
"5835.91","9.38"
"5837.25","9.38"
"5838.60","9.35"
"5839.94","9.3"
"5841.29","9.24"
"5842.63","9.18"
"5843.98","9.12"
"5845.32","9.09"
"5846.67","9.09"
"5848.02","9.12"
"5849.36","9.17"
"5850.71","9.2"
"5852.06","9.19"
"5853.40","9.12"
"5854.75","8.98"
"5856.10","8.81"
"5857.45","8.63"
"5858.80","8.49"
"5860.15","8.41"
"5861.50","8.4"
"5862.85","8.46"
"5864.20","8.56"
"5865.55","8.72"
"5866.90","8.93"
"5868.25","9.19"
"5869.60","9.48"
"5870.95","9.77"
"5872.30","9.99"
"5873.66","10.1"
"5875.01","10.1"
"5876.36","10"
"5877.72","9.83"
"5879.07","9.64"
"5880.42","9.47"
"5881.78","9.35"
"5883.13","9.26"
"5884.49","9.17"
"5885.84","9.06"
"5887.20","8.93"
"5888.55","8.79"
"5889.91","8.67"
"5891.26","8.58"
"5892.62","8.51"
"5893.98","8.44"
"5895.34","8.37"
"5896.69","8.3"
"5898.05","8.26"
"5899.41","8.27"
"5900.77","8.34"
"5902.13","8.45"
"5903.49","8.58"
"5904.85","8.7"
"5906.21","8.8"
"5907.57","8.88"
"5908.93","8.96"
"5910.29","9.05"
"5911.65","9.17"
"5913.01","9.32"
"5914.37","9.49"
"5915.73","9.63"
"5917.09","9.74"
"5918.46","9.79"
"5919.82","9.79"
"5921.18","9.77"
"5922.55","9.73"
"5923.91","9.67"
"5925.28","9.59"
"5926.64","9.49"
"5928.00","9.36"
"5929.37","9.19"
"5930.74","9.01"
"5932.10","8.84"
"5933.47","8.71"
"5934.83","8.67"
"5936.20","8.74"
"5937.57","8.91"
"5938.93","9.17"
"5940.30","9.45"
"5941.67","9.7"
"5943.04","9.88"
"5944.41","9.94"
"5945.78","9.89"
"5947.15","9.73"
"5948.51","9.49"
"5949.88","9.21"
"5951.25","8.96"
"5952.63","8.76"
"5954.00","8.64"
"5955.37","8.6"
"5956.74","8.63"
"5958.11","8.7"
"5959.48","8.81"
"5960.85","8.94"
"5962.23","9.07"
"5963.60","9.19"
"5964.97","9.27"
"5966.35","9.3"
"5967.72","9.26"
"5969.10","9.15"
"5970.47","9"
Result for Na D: 1.6 angstroms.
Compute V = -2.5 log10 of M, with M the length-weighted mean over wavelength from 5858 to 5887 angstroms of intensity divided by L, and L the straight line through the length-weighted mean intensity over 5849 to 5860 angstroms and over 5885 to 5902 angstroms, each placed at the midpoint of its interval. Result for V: -0.06 mag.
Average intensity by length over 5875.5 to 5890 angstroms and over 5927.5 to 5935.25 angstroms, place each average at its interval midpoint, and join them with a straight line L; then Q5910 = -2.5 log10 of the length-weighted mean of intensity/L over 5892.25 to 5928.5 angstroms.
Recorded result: 0.01 mag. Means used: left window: 9.32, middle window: 9.06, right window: 8.96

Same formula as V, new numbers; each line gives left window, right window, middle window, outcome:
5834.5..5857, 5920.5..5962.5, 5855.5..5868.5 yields 0.07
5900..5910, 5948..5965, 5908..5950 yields -0.07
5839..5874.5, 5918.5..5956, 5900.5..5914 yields 0.04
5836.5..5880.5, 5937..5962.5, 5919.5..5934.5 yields -0.02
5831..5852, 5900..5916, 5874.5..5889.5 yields -0.04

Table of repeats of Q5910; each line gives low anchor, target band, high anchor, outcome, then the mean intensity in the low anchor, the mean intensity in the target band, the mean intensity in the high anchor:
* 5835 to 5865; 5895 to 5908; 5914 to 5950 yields 0.10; 8.99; 8.49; 9.43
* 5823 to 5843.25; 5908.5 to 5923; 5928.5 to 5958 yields -0.04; 9.38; 9.5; 9.14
